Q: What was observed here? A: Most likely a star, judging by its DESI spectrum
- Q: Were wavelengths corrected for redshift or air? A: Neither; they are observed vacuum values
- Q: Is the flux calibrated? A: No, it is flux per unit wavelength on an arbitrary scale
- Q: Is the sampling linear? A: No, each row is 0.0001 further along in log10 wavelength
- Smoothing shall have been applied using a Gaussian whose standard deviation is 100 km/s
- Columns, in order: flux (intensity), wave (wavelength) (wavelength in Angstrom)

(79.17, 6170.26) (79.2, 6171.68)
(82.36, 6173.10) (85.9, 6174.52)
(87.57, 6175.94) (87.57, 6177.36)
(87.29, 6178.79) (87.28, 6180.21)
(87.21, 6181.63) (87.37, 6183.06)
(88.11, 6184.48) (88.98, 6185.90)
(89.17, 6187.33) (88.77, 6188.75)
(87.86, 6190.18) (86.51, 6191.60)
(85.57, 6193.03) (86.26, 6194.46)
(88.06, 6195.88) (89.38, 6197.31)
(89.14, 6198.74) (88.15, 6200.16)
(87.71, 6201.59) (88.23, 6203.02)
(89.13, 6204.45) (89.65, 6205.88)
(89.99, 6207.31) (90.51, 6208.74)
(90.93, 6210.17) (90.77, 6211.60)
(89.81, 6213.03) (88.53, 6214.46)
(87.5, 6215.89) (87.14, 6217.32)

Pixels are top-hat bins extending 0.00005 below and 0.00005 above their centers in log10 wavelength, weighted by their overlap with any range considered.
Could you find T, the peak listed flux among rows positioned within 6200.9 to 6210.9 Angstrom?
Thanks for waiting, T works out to 90.93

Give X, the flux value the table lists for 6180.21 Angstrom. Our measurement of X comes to 87.28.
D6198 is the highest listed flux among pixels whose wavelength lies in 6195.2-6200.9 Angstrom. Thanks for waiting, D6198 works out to 89.38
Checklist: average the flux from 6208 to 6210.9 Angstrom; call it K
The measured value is 90.7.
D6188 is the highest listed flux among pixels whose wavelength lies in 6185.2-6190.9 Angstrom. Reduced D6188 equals 89.17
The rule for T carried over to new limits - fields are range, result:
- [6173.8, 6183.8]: 87.57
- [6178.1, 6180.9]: 87.29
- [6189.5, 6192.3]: 87.86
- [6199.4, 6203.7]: 88.23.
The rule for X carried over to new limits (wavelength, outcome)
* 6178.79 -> 87.29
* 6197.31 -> 89.38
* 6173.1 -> 82.36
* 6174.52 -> 85.9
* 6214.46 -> 88.53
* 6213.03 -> 89.81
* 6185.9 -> 88.98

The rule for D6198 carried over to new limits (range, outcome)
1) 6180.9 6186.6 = 88.98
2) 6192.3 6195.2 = 86.26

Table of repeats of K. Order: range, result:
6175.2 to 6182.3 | 87.4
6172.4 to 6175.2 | 84.2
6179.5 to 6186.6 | 87.9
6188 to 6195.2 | 87.1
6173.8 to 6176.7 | 86.9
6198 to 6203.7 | 88.3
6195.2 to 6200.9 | 88.7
